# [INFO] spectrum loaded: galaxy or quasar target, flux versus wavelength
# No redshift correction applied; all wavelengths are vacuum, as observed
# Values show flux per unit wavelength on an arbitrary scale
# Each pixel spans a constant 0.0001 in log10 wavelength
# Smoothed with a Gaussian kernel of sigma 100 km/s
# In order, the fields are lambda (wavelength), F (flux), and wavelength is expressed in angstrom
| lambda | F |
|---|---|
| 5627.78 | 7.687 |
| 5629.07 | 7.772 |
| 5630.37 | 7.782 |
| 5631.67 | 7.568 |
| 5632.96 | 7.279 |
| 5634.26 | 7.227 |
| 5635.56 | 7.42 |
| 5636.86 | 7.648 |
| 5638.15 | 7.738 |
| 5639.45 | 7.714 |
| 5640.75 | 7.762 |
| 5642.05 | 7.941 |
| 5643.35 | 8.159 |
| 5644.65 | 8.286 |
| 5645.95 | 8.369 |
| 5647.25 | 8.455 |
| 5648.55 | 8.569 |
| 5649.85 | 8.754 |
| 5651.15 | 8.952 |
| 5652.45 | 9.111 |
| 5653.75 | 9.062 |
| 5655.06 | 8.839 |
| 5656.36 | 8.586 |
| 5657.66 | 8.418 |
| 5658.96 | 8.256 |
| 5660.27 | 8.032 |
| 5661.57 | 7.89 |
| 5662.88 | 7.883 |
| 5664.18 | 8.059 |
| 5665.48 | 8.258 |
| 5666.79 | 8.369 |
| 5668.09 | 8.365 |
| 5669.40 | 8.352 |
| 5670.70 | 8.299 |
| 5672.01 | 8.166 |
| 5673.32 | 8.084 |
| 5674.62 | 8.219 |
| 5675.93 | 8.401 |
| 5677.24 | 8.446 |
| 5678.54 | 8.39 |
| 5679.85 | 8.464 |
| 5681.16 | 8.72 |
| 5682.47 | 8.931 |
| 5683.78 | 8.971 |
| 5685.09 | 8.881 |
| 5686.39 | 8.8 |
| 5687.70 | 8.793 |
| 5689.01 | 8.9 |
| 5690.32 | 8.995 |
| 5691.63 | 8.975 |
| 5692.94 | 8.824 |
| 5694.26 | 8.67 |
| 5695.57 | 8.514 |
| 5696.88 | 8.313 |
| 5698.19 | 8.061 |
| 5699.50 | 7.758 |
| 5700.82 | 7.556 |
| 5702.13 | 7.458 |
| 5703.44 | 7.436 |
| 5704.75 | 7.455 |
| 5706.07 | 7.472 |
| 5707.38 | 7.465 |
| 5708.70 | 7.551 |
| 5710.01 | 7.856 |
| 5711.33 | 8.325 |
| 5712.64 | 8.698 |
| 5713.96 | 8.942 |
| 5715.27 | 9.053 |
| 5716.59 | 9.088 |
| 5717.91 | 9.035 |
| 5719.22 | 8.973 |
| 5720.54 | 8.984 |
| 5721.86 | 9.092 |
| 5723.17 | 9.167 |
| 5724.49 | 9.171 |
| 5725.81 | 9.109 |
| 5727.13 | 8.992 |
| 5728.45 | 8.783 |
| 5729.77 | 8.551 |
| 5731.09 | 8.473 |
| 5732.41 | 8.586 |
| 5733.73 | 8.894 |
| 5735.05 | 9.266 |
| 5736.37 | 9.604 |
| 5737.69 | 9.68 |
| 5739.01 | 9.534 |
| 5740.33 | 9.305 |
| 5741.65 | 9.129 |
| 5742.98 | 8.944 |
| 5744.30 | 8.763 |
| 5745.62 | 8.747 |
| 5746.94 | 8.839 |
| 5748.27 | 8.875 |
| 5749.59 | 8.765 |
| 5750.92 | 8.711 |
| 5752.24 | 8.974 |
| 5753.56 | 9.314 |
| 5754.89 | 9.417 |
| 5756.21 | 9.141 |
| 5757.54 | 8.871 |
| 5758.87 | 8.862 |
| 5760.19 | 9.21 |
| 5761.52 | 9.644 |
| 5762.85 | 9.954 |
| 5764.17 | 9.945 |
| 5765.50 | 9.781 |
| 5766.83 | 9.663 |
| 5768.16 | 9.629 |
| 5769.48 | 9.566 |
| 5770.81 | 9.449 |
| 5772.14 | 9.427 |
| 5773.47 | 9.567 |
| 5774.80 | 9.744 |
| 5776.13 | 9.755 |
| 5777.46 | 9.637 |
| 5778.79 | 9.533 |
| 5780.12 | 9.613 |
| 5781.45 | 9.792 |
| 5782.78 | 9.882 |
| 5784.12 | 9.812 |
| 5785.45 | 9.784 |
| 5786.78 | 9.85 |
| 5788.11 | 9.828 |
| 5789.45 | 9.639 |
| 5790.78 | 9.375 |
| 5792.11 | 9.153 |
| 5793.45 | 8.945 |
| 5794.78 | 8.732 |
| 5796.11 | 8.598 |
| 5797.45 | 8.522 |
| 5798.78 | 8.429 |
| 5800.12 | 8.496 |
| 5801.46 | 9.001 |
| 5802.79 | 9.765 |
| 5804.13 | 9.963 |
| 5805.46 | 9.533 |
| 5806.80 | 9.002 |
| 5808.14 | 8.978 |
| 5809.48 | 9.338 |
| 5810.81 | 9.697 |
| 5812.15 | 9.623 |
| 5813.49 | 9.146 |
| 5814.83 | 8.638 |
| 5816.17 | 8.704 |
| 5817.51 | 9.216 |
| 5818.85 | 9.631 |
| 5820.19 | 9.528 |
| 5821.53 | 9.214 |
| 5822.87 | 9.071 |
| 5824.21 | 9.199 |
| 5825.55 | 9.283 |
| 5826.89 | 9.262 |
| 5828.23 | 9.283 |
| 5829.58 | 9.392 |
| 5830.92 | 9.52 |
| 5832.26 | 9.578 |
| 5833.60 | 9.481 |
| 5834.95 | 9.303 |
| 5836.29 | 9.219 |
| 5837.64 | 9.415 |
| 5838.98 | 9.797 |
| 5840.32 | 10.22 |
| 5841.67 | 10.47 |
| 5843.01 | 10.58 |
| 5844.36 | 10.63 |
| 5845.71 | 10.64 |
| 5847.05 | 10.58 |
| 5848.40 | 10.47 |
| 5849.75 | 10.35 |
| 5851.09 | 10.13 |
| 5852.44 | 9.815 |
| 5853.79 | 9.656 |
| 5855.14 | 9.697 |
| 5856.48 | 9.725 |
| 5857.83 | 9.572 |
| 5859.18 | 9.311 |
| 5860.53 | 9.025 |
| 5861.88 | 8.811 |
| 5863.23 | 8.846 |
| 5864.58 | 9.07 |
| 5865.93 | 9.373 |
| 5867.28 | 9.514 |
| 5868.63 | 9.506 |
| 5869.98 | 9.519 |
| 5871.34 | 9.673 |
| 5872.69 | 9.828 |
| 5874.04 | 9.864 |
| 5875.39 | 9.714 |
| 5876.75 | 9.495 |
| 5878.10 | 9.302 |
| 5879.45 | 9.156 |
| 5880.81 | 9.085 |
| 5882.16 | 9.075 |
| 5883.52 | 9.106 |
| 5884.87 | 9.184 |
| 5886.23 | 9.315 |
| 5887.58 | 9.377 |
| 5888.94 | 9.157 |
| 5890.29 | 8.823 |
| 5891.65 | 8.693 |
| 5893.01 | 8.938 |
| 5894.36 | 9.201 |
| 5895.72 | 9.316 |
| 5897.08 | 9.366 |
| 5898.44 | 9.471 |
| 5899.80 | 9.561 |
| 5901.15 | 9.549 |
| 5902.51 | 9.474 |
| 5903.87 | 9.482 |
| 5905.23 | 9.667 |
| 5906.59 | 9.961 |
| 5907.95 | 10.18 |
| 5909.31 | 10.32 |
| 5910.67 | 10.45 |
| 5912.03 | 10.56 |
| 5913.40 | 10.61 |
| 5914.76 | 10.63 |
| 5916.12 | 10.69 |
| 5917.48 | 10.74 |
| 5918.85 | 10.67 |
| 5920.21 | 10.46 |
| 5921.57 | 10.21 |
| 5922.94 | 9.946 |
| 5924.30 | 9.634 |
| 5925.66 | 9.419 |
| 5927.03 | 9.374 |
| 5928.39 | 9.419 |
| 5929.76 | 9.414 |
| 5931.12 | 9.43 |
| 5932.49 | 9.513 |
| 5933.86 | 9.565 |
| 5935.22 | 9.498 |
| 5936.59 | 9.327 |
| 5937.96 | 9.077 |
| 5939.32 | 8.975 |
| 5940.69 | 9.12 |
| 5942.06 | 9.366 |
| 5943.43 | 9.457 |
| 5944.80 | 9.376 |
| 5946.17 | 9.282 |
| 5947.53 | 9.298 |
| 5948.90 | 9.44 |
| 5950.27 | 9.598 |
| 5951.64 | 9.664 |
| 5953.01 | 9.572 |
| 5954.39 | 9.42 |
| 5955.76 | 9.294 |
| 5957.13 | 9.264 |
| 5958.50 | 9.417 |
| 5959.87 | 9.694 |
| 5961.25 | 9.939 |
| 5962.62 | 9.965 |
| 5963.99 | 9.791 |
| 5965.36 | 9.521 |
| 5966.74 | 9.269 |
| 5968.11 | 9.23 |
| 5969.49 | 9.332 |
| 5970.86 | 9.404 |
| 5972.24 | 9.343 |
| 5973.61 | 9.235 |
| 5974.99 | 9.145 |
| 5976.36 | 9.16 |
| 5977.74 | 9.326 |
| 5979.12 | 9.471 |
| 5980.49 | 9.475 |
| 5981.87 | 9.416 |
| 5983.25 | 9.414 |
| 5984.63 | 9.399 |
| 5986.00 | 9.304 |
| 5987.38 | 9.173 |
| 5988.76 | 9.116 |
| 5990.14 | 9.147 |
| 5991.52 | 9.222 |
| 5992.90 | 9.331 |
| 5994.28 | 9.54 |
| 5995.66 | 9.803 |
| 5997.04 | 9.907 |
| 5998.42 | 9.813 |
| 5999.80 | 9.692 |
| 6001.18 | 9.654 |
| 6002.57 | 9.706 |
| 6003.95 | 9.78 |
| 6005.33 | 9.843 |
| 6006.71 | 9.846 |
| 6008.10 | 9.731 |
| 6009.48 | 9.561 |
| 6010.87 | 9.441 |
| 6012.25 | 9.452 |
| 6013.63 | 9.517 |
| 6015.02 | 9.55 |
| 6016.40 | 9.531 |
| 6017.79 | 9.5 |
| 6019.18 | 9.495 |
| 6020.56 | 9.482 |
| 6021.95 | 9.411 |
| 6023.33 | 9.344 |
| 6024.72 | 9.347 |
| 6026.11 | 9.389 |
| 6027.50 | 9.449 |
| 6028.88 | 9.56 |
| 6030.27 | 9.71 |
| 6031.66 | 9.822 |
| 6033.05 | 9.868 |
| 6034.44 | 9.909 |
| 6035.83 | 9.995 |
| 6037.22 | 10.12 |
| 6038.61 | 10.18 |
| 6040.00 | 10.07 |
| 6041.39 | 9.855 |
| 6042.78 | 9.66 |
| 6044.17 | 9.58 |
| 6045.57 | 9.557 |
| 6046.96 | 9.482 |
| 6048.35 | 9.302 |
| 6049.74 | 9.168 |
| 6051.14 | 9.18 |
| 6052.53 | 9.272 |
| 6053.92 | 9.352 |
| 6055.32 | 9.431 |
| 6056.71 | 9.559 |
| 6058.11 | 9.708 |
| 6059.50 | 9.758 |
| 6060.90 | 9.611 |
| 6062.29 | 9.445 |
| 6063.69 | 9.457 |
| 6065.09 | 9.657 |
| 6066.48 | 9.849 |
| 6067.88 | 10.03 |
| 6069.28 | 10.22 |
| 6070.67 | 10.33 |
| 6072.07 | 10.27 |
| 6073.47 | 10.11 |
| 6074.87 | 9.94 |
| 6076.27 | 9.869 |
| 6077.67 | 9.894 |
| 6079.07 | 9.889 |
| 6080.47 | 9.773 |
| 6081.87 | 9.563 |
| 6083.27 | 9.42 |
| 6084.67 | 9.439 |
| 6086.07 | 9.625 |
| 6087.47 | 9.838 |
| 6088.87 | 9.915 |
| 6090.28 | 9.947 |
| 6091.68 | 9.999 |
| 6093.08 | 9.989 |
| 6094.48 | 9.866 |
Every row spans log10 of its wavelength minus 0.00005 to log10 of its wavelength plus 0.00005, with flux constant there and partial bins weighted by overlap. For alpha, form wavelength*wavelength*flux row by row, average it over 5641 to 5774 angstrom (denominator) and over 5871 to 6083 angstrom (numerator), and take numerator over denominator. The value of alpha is 1.2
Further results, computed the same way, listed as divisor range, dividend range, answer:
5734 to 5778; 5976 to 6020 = 1.11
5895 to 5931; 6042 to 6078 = 1.02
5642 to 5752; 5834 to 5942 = 1.20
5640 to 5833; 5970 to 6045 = 1.18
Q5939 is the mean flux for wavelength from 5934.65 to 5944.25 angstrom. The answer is 9.25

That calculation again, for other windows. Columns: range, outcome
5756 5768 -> 9.46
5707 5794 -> 9.18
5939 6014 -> 9.47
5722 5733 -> 8.87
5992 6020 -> 9.63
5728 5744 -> 9.06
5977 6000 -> 9.44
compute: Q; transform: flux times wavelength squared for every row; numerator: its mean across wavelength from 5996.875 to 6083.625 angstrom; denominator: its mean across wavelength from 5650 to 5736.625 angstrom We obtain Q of 1.28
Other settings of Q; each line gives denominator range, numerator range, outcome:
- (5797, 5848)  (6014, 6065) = 1.09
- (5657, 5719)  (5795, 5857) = 1.20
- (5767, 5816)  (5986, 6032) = 1.10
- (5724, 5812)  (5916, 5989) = 1.09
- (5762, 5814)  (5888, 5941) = 1.07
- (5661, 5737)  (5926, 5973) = 1.21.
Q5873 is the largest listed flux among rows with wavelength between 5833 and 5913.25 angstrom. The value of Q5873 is 10.64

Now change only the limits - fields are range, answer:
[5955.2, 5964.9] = 9.965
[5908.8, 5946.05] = 10.74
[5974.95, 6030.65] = 9.907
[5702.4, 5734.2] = 9.171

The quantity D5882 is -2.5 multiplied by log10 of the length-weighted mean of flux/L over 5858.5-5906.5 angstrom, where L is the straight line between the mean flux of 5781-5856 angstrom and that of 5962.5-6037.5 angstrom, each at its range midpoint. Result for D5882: 0.023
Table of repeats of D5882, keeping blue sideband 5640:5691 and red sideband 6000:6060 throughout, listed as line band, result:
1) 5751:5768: -0.07 mag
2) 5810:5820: -0.04 mag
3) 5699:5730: 0.03 mag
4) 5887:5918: -0.06 mag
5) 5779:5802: -0.05 mag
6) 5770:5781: -0.09 mag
